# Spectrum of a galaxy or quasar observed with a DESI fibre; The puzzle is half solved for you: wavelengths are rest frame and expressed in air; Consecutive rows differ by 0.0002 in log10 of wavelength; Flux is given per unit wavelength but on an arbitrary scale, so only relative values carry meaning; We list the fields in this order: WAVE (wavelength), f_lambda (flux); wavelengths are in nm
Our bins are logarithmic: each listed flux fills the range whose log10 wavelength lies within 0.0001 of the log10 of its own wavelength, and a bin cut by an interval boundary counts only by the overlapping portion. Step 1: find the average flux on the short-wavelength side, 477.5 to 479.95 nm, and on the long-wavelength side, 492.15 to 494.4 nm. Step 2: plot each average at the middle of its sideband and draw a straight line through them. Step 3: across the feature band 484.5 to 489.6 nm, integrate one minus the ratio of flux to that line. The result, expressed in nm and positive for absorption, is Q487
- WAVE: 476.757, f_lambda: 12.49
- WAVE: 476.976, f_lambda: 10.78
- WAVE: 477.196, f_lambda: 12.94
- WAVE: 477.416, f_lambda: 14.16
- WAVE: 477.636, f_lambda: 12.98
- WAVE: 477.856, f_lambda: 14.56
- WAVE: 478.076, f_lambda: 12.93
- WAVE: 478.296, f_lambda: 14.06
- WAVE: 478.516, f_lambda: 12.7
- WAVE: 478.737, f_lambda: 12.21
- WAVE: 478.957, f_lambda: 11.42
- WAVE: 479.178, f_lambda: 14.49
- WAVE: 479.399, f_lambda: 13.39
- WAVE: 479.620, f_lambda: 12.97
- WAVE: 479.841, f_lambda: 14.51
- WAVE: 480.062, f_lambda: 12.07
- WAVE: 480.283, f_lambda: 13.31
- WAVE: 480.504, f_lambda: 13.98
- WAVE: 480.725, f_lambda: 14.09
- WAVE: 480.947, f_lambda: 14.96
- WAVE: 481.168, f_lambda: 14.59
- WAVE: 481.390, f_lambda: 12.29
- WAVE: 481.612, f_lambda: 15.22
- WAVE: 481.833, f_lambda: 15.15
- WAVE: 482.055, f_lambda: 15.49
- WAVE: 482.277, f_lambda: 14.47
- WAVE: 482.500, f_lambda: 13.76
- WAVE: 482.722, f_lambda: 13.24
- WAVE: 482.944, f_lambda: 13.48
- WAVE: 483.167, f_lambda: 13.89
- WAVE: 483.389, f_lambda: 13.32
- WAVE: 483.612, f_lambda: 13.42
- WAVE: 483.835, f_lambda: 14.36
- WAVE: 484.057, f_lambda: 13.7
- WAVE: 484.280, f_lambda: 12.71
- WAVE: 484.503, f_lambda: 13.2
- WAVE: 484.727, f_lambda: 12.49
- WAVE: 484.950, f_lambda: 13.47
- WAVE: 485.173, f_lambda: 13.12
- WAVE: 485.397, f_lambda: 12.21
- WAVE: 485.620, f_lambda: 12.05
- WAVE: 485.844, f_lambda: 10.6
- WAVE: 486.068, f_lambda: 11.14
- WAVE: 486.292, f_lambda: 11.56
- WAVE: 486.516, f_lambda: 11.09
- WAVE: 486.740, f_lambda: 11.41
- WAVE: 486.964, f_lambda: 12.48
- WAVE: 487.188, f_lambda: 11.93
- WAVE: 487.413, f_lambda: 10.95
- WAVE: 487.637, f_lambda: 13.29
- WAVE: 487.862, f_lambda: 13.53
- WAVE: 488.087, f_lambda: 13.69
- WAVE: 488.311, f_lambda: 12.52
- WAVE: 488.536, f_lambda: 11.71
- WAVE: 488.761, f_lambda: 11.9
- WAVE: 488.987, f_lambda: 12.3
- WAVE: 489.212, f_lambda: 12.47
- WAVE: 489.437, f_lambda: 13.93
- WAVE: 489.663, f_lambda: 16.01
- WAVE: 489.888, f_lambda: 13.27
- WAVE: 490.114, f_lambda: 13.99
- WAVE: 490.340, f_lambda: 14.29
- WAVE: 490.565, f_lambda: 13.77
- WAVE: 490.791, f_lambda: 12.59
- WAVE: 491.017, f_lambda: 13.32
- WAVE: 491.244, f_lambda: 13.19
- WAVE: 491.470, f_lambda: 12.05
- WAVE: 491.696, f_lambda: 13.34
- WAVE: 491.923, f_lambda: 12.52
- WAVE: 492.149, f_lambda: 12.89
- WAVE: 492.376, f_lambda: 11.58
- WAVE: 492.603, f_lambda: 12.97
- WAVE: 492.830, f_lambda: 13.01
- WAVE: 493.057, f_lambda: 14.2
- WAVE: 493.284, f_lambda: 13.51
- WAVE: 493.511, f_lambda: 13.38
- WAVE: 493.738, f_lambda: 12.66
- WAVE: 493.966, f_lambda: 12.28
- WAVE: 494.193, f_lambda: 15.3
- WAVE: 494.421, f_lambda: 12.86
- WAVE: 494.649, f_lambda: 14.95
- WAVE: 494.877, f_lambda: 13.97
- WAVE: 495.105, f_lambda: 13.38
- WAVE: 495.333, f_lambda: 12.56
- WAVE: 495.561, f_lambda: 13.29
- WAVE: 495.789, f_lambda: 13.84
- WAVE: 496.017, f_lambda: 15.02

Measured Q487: 0.349 nm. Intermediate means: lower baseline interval 13.3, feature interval 12.3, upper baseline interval 13.2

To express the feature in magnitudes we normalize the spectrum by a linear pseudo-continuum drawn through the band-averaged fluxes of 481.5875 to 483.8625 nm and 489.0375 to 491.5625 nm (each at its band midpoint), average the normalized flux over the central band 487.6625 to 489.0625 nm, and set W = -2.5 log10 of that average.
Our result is 0.08 mag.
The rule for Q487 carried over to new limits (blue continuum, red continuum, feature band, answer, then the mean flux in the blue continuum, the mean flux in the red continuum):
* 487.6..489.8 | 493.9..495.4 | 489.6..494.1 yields 0.07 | 13.1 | 13.7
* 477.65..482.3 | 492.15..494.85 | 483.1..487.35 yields 0.34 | 13.7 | 13.3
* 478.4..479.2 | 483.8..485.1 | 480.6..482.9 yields -0.25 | 12.5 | 13.3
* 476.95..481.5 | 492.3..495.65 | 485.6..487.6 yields 0.28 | 13.4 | 13.3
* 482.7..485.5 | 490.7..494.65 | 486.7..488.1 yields 0.08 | 13.3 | 13.1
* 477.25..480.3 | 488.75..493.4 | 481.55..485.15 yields -0.15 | 13.3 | 13.2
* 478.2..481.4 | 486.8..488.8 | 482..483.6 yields -0.10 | 13.4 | 12.4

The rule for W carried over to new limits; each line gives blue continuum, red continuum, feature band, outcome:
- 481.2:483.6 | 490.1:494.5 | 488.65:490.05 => 0.01 mag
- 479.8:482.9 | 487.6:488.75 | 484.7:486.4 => 0.11 mag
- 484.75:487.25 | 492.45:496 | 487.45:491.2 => -0.06 mag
